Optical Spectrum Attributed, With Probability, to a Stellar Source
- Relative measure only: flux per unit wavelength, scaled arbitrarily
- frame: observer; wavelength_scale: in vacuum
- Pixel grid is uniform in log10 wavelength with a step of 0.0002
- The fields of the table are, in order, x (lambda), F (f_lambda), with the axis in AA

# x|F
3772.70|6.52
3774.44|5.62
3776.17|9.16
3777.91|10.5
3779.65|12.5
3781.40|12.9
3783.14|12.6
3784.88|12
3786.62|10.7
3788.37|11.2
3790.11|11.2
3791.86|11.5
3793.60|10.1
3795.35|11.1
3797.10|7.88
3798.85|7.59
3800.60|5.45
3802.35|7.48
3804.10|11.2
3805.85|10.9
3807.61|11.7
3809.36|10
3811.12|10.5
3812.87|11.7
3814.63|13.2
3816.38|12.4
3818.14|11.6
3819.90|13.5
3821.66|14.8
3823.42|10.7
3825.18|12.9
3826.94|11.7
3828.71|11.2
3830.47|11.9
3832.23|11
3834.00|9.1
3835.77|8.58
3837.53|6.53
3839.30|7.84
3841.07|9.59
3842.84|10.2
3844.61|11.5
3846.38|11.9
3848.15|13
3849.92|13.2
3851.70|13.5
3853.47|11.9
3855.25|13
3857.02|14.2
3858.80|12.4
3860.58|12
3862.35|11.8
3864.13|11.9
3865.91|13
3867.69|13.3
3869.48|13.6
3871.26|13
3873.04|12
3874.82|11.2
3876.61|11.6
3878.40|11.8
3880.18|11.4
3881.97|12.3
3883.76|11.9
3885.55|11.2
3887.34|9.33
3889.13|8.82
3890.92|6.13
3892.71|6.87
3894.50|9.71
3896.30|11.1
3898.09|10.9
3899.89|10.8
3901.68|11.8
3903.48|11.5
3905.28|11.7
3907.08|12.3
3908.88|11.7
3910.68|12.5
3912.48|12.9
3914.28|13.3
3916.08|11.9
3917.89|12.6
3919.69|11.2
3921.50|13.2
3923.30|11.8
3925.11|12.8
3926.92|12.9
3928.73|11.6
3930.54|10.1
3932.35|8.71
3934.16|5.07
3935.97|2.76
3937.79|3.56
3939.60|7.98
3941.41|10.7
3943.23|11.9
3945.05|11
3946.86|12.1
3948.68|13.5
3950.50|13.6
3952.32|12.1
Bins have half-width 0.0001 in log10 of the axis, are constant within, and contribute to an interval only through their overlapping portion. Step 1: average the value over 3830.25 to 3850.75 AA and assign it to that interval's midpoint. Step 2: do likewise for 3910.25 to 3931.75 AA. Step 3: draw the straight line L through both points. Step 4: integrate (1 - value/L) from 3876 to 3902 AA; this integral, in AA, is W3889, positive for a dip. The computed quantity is 2.5 AA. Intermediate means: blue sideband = 10.3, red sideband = 12.2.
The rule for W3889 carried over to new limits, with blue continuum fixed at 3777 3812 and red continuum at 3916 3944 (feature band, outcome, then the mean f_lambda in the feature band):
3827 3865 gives -3.9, 11.3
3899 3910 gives -1.9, 11.7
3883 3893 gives 0.9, 9.14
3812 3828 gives -3.3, 12.5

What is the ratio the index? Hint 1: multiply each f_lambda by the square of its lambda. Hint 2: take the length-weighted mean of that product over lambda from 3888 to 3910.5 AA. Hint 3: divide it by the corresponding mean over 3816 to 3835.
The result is 0.91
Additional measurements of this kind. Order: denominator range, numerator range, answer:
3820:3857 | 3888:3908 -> 0.92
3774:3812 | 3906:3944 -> 1.10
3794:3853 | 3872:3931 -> 1.09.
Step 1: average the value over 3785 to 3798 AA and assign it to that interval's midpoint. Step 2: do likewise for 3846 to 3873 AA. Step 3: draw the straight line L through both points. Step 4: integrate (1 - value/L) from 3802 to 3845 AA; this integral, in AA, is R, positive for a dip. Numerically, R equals 2.6 AA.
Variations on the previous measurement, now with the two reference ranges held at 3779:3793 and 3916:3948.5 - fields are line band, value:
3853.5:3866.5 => -1.9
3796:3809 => 2.9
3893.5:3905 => -0.5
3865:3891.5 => -1.7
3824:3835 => 0.0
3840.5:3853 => -0.9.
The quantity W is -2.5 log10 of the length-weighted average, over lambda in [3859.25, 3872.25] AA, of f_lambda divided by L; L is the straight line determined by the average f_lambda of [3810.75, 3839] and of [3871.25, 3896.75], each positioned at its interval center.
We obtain -0.18 mag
